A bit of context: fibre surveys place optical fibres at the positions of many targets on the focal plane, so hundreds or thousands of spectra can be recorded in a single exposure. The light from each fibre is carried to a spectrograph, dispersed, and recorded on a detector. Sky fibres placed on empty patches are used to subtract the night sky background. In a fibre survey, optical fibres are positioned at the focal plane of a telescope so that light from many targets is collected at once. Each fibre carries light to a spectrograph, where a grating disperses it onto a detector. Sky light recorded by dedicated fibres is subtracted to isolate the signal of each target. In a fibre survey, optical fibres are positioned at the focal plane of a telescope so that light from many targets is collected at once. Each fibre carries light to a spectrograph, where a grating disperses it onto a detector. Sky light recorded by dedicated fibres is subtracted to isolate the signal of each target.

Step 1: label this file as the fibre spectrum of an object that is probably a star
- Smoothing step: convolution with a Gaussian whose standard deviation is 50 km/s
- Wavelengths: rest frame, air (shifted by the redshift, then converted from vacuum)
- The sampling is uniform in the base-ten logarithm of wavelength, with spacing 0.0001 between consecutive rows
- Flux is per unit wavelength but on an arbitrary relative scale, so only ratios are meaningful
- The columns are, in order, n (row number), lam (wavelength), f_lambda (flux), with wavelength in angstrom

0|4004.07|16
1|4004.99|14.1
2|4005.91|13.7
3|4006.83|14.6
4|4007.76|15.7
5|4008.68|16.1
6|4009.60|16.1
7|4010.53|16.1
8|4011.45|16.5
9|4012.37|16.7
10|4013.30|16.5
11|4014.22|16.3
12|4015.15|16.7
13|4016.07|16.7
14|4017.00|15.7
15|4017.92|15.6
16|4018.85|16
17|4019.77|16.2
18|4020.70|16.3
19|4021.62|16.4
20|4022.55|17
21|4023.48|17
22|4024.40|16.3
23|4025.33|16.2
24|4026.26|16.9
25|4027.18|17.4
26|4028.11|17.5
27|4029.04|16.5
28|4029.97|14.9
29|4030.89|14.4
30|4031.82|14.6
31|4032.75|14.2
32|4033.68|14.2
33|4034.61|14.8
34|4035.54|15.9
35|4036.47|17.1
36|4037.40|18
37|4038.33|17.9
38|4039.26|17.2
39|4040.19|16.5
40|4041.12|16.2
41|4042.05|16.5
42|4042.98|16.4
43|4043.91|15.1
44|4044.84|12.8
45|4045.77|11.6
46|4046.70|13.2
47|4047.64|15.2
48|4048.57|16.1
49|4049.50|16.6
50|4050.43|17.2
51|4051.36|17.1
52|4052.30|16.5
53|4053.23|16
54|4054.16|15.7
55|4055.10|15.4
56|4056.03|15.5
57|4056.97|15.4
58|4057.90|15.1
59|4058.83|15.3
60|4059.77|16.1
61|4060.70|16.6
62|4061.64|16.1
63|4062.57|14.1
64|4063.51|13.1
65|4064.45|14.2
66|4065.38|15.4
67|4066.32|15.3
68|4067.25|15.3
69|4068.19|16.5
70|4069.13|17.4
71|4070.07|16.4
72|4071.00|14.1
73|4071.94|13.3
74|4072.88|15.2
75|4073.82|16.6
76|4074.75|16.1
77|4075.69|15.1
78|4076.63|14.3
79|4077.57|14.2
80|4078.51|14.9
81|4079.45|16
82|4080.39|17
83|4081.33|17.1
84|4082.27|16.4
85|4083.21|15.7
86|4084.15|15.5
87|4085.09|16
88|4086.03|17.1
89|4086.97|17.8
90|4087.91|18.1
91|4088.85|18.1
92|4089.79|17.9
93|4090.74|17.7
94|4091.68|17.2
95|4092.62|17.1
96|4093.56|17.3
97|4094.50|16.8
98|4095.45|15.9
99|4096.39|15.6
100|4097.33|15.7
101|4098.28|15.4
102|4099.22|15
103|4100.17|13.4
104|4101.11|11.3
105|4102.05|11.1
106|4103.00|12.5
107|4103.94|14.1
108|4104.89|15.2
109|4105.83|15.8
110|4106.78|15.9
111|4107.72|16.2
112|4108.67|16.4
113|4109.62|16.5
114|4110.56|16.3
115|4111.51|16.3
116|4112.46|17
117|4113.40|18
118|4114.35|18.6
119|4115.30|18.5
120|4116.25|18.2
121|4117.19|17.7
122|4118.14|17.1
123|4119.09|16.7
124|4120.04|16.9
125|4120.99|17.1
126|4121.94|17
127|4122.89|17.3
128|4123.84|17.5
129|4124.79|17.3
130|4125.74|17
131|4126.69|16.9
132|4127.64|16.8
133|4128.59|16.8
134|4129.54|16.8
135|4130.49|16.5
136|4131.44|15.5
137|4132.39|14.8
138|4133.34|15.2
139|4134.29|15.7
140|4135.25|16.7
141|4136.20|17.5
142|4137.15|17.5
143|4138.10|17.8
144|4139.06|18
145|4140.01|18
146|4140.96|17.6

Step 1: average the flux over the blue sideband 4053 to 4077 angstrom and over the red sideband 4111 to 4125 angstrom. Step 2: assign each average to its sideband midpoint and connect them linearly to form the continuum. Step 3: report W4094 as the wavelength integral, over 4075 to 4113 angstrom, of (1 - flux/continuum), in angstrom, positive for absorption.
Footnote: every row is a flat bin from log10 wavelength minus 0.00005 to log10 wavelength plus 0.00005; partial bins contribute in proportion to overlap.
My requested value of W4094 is 1.47 angstrom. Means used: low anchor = 15.4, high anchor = 17.4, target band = 15.8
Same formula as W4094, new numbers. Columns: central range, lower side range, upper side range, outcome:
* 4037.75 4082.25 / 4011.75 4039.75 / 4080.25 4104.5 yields 1.32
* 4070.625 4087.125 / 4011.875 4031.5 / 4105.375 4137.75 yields 0.95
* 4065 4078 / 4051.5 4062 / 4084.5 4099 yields 0.71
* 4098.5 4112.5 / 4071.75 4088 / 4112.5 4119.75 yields 1.97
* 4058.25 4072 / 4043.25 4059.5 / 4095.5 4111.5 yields -0.14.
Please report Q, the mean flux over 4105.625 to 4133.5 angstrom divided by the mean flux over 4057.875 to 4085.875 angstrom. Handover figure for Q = 1.09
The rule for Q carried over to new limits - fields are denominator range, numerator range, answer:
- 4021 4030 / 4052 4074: 0.92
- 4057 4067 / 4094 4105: 0.94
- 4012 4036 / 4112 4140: 1.06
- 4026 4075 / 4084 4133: 1.05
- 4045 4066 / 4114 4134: 1.11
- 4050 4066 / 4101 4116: 1.01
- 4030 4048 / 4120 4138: 1.09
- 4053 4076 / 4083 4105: 1.02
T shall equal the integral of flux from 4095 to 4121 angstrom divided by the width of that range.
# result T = 15.9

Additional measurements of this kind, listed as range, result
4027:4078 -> 15.5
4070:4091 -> 16.1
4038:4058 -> 15.7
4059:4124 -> 16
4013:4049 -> 15.9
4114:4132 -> 17.1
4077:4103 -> 15.9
